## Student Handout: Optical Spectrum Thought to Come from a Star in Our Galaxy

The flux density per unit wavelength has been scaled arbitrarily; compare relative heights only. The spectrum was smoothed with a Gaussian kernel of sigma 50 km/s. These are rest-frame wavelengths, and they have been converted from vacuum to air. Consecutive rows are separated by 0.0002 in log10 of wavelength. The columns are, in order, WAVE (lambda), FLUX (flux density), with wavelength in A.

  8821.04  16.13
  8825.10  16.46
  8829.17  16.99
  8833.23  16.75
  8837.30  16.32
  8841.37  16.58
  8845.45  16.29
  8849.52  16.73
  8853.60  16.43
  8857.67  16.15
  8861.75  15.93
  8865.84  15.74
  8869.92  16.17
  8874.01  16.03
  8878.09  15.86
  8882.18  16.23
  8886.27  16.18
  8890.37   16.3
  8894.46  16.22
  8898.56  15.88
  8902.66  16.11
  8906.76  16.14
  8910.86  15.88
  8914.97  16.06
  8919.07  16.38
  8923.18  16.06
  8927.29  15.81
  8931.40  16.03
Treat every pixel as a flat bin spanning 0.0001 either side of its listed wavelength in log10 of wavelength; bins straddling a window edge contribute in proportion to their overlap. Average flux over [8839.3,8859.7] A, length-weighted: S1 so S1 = 16.4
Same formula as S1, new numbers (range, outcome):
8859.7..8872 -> 15.9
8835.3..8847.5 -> 16.4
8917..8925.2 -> 16.2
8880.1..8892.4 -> 16.2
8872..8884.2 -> 16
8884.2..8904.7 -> 16.1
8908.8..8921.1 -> 16.1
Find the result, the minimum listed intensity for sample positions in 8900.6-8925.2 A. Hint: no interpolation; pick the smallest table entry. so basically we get 15.88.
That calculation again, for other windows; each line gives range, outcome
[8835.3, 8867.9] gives 15.74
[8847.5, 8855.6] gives 16.43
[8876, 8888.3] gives 15.86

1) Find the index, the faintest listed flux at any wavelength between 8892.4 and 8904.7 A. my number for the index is 15.88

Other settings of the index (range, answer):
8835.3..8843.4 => 16.32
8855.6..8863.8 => 15.93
